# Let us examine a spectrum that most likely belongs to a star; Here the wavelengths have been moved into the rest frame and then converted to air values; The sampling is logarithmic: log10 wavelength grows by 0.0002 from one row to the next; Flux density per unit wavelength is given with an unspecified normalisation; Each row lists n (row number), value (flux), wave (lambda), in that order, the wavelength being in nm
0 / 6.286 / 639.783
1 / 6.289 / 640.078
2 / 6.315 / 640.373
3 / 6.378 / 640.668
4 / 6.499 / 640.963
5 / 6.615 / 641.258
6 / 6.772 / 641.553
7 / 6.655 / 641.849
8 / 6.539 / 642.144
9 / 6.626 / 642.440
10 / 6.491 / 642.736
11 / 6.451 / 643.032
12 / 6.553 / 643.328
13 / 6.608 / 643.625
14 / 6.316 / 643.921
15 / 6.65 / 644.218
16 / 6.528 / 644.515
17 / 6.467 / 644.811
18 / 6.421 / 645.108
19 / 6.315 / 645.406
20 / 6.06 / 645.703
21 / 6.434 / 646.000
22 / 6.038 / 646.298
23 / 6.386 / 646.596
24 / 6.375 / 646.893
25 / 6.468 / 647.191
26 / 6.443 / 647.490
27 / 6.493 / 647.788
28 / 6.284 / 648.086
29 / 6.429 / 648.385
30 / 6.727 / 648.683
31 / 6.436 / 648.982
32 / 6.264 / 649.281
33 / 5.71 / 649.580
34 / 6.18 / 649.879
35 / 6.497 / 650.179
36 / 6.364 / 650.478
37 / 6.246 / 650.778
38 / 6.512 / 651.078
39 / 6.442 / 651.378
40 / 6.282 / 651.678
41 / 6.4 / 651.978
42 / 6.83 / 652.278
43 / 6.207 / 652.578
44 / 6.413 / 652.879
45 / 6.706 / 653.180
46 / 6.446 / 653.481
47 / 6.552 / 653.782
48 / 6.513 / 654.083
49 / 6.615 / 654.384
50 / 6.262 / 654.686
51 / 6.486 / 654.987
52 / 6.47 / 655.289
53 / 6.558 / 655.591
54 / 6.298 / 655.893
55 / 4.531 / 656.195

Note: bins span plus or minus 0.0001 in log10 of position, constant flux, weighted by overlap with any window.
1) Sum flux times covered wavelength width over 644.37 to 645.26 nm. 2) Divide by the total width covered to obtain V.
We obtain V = 6.47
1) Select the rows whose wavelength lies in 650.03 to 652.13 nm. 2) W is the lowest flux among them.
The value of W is 6.246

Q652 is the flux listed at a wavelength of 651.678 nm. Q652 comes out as 6.282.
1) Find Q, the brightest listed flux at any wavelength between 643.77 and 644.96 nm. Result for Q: 6.65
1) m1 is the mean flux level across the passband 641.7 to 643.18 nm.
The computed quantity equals 6.55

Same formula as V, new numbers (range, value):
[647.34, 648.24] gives 6.4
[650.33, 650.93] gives 6.3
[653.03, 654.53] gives 6.57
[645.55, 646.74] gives 6.23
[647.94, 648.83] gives 6.48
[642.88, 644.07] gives 6.48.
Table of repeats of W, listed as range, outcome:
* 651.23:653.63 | 6.207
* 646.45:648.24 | 6.284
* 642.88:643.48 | 6.451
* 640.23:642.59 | 6.315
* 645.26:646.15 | 6.06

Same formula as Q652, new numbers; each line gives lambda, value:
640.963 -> 6.499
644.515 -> 6.528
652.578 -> 6.207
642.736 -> 6.491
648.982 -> 6.436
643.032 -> 6.451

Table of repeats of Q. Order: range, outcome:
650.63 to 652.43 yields 6.83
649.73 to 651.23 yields 6.512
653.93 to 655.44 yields 6.615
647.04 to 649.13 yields 6.727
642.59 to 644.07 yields 6.608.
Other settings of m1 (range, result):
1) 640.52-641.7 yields 6.57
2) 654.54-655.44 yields 6.41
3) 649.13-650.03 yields 6.05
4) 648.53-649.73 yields 6.29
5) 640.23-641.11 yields 6.4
